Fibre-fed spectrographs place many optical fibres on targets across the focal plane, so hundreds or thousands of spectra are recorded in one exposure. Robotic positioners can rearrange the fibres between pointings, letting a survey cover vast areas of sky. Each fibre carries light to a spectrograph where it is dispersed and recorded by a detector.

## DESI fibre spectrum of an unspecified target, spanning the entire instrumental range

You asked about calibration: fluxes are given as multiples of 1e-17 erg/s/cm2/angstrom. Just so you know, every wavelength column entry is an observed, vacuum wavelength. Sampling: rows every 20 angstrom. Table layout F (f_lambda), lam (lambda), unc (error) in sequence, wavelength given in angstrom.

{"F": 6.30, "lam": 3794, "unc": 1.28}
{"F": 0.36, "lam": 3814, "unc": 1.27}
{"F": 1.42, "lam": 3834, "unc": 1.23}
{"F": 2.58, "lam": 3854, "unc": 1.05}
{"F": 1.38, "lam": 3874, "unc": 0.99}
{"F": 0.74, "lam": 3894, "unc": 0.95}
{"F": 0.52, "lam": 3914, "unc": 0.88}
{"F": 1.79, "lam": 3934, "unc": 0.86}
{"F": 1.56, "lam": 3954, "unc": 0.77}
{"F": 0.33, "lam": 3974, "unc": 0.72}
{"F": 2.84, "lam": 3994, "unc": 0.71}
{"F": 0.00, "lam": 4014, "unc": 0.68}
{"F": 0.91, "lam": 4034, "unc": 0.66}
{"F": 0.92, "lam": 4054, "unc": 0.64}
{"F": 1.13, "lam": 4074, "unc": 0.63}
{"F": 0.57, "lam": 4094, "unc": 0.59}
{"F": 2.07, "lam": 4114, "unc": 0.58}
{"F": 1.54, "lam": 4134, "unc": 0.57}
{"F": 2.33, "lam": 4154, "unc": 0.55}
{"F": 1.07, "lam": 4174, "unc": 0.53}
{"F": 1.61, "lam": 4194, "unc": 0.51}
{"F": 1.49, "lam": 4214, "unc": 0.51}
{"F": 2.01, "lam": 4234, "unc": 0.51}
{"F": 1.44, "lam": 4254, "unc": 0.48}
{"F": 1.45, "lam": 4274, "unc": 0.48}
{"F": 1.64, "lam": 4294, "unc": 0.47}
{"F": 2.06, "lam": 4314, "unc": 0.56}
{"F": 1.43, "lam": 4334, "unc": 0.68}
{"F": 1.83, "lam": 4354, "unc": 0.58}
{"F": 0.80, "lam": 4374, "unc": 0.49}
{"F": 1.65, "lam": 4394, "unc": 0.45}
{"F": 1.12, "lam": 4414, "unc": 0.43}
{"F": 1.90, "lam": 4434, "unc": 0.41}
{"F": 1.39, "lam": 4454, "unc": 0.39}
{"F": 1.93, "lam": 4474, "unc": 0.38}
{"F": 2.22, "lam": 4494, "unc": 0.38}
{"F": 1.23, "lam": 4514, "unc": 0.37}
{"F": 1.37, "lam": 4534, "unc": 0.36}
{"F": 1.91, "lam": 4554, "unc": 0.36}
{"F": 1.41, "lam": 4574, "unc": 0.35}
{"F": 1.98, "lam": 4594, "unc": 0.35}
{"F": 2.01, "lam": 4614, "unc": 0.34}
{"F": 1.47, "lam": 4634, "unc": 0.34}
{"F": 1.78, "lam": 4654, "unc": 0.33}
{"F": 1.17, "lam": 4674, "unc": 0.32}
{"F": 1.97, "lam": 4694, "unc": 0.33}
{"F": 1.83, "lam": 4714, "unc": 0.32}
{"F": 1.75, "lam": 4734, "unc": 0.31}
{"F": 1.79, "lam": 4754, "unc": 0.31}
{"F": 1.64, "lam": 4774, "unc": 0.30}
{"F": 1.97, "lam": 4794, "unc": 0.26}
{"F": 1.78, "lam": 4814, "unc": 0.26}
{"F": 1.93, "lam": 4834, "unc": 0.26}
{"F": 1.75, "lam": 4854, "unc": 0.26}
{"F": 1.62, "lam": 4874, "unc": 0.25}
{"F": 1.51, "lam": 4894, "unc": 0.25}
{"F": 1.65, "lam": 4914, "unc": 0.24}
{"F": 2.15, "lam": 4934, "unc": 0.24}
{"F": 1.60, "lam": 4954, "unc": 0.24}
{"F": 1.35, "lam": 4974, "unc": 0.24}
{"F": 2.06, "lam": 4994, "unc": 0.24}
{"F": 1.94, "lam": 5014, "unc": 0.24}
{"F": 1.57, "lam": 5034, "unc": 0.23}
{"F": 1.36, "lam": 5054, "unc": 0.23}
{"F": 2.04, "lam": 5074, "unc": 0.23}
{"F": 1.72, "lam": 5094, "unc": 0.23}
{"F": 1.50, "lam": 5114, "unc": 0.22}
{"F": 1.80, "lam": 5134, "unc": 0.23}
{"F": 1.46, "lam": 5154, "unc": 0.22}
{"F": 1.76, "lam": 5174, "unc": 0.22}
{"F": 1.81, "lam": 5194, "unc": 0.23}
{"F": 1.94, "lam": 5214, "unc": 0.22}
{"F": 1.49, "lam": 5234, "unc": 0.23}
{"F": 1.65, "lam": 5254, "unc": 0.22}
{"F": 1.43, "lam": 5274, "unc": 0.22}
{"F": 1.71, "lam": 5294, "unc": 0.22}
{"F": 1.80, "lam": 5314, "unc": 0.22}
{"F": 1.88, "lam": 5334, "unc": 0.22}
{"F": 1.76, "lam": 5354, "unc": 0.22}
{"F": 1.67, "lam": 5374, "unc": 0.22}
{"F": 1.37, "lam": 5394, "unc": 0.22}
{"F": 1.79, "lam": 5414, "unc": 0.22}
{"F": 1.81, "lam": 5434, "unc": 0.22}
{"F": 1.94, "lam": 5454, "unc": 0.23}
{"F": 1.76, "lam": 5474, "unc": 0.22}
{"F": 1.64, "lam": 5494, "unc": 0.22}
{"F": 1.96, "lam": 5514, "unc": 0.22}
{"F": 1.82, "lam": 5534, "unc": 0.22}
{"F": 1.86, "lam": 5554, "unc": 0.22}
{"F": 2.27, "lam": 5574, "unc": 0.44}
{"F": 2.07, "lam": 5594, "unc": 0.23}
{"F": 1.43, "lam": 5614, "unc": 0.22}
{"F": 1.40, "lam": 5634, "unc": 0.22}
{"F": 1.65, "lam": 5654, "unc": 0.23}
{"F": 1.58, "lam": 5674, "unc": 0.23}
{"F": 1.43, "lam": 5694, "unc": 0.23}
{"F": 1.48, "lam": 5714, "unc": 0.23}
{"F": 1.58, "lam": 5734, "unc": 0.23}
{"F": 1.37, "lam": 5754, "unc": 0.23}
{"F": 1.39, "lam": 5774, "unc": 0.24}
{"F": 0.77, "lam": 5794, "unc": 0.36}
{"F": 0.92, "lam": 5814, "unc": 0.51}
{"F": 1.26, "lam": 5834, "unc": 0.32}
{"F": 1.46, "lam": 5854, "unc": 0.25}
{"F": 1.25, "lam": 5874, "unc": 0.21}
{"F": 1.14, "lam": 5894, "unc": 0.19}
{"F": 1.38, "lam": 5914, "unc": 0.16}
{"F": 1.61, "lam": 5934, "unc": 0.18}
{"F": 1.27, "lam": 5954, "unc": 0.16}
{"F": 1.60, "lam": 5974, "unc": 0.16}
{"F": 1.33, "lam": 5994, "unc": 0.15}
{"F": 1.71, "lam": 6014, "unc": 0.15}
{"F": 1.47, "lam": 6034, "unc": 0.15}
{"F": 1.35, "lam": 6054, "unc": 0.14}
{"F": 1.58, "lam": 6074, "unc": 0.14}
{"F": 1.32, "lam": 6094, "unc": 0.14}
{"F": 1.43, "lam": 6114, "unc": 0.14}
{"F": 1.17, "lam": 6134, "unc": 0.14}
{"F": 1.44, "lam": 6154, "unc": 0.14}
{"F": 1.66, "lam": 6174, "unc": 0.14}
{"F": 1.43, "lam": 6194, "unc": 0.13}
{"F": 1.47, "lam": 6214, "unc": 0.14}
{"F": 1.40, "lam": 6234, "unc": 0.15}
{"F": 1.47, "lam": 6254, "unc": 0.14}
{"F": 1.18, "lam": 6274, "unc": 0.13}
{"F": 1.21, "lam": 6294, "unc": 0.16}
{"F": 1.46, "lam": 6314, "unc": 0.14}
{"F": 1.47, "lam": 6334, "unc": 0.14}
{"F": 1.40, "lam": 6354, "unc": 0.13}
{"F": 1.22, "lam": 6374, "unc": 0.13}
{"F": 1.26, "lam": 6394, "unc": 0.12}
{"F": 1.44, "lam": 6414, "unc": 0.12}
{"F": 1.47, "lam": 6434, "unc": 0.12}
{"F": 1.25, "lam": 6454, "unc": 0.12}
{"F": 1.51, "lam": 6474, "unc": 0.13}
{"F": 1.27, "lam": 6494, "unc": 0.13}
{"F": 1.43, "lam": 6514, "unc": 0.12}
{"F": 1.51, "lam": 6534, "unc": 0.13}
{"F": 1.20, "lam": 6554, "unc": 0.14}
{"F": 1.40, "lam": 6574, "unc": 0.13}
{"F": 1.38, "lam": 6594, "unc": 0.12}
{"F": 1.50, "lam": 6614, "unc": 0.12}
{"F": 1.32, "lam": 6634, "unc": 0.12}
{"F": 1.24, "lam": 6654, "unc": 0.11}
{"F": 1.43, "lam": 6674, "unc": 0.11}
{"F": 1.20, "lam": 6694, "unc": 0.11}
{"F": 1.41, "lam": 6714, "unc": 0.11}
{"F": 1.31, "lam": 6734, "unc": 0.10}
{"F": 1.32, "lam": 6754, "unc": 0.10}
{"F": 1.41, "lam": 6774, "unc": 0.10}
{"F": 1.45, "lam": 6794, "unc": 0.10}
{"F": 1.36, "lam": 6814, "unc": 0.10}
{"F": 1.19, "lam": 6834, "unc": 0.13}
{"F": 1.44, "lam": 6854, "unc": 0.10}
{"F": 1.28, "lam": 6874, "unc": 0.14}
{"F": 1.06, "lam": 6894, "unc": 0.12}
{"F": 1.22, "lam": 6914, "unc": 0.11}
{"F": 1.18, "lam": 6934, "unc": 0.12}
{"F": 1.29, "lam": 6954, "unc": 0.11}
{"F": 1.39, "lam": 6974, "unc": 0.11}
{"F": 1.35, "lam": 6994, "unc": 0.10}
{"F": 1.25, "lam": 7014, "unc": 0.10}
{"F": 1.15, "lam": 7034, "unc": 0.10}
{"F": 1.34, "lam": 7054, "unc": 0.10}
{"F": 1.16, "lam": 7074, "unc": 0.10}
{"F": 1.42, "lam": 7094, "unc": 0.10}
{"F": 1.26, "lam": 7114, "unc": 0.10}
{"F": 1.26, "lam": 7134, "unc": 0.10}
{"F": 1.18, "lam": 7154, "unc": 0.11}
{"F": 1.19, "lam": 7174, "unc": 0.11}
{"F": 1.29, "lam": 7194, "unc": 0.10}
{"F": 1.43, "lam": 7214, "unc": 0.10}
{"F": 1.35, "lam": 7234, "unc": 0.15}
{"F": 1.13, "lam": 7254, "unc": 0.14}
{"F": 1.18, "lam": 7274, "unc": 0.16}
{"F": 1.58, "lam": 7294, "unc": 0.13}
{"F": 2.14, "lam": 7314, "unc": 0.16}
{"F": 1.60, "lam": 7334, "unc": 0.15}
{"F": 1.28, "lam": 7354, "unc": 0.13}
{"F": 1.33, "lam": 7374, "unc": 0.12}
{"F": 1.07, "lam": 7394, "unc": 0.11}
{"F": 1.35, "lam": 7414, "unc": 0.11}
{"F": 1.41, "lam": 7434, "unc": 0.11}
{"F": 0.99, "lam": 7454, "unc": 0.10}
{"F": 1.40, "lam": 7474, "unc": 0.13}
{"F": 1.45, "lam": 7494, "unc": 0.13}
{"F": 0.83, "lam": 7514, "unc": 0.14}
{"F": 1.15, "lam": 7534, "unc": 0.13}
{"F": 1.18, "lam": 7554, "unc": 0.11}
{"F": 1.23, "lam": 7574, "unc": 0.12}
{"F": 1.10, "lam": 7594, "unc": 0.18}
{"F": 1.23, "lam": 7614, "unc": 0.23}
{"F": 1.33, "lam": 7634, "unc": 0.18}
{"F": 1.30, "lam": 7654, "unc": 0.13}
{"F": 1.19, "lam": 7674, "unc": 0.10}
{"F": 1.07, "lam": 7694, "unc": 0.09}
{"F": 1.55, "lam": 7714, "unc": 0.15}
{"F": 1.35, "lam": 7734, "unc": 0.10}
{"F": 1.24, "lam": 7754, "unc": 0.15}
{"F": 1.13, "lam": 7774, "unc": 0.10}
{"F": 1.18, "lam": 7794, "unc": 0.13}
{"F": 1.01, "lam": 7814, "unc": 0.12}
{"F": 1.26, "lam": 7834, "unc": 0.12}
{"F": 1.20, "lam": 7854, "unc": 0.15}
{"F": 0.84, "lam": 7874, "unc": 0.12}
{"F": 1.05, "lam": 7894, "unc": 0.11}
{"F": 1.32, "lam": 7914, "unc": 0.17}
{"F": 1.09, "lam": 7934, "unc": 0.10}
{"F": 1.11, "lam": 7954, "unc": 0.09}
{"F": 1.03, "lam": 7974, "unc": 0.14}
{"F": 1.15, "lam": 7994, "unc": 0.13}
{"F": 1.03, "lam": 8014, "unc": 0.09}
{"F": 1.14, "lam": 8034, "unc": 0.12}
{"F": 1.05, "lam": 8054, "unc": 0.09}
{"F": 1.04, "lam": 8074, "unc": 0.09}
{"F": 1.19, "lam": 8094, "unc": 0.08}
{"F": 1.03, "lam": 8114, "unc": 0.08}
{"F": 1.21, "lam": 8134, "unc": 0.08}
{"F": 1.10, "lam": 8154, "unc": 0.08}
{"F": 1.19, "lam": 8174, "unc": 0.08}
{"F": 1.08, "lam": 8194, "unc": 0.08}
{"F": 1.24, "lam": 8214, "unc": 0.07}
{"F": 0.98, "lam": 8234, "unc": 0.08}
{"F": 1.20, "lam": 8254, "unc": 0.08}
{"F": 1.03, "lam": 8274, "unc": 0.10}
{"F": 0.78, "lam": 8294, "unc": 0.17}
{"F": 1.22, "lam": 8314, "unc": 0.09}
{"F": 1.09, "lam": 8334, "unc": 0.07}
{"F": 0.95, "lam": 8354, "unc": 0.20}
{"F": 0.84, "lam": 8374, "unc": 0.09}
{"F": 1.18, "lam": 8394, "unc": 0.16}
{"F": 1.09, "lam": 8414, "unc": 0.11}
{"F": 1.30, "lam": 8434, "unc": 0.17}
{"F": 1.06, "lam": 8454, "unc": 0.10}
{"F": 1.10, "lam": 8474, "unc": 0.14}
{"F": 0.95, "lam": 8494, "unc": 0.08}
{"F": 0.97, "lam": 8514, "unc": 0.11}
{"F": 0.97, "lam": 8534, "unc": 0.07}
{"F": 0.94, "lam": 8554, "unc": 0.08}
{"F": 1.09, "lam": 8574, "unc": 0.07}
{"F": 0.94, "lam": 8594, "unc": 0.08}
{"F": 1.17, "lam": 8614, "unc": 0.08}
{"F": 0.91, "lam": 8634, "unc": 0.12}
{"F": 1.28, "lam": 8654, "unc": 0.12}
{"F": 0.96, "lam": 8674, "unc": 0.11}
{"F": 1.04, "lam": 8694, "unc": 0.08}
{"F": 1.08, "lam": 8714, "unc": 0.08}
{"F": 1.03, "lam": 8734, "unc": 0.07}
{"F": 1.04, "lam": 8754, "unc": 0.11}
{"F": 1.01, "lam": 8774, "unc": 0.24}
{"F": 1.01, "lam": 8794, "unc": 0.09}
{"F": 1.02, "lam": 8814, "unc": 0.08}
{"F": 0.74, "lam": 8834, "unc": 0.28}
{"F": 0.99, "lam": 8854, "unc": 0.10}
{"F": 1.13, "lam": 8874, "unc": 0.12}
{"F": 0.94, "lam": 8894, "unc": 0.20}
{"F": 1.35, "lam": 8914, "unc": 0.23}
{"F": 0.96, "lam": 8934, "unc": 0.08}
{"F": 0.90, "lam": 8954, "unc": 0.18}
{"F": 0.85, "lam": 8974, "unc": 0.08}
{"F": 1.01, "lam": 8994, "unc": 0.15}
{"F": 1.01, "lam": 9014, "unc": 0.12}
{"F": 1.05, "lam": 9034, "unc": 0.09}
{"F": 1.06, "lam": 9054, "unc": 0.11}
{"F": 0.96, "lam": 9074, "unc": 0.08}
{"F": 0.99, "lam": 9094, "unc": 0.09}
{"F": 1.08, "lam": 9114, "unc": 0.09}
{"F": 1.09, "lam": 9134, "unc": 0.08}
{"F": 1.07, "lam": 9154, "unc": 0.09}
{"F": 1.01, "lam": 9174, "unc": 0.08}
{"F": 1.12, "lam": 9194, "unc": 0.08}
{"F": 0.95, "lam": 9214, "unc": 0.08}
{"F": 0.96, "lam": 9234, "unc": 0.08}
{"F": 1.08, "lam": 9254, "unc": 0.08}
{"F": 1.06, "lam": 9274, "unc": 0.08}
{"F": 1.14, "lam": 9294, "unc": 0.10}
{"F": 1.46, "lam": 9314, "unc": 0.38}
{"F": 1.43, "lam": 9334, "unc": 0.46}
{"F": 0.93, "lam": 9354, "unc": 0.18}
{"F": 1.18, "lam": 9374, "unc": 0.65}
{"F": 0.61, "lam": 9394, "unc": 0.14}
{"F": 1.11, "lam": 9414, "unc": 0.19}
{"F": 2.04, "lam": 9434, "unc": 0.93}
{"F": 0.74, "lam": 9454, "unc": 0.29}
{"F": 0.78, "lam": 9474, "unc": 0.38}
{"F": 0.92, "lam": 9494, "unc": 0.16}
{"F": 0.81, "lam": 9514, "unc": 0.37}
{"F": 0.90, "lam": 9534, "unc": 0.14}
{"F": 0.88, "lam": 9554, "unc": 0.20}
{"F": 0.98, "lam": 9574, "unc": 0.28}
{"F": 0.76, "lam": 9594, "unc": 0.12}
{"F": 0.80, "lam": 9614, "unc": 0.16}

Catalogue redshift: 0.11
